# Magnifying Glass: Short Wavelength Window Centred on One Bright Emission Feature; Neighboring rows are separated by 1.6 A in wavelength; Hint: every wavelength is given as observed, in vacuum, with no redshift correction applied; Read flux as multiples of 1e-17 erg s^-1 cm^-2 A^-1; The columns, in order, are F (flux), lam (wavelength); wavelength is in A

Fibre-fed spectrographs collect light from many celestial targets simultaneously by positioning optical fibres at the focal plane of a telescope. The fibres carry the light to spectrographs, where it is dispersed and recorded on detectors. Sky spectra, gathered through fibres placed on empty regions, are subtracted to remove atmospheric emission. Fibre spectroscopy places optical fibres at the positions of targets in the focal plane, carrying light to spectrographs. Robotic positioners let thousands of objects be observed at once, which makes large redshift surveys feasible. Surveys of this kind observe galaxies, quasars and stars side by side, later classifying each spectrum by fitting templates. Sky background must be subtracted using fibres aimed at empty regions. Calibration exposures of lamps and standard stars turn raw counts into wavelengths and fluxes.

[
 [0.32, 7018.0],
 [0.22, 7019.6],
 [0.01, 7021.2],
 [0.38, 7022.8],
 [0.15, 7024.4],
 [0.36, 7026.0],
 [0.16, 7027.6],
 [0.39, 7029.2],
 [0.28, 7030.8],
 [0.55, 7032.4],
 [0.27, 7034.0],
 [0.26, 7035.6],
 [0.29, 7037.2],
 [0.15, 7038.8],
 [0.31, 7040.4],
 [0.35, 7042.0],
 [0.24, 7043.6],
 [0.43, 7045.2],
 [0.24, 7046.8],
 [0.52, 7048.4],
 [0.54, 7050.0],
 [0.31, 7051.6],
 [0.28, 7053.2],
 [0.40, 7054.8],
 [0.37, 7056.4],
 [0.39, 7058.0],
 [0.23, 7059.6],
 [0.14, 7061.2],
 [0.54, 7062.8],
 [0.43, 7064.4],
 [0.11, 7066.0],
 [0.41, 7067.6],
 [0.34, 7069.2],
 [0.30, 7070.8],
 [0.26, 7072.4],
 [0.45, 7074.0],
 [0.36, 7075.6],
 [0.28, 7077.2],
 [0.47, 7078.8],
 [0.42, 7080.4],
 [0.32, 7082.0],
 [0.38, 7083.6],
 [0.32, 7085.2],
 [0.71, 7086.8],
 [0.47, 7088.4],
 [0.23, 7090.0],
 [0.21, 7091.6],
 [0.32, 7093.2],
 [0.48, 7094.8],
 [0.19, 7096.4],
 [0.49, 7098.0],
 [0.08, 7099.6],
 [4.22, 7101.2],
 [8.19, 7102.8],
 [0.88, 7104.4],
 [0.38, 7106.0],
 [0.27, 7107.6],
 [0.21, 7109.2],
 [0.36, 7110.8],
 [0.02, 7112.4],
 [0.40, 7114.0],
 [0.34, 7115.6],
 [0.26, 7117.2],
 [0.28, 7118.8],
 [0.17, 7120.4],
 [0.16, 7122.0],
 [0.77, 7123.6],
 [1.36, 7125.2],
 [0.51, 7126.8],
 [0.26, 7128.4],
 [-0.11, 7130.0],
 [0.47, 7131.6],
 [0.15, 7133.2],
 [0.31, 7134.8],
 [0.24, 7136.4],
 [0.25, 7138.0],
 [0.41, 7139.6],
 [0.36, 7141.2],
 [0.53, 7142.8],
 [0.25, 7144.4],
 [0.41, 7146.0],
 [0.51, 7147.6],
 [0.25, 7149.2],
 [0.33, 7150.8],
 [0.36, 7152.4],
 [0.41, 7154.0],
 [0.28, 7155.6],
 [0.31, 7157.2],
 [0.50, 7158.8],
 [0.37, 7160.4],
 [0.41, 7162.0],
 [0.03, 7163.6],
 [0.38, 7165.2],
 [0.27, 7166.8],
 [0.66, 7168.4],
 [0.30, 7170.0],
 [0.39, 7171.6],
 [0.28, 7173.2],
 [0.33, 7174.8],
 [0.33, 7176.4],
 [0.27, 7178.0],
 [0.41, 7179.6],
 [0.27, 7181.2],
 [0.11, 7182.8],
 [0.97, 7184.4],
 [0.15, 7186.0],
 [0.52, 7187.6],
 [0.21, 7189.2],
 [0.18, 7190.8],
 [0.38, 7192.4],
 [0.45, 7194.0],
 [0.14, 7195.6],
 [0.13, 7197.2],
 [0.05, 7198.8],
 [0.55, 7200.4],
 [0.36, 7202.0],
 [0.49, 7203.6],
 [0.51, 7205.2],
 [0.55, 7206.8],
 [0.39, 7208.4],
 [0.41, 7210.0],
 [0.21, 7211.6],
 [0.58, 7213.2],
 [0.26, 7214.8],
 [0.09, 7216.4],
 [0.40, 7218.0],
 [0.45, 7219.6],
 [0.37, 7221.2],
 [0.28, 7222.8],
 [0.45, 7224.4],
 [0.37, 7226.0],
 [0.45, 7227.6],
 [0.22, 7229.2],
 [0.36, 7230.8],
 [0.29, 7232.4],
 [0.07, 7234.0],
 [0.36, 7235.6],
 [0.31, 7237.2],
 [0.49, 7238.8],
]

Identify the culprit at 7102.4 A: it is Halpha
